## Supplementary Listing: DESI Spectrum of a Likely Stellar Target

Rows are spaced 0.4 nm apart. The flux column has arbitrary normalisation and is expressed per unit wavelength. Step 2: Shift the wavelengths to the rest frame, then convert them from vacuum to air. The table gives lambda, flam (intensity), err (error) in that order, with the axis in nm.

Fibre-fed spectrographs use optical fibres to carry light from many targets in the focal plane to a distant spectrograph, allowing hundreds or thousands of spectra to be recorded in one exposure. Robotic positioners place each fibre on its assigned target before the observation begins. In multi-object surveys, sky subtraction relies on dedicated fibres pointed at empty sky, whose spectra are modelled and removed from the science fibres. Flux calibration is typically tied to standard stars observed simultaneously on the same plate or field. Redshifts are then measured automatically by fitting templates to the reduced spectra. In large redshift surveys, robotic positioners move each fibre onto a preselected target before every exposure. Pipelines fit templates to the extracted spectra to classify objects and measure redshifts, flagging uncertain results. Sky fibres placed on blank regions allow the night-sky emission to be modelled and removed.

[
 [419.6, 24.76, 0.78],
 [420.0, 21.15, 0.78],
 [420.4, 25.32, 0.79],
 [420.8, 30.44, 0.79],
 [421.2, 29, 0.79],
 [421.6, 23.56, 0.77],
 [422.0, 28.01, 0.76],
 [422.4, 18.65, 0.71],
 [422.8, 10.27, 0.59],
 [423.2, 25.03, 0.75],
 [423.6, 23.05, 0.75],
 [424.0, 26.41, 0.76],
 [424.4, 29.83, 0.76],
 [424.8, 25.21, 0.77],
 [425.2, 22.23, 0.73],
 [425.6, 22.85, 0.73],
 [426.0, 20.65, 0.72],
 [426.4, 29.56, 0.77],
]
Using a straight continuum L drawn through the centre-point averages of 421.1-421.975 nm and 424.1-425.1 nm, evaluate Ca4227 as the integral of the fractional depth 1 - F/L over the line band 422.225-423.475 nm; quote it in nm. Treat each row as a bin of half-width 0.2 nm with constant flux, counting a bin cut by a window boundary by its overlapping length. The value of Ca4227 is 0.39 nm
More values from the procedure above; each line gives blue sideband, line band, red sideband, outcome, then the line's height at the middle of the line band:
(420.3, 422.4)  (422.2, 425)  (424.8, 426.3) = 0.20 nm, 24.6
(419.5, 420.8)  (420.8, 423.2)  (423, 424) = 0.17 nm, 24.6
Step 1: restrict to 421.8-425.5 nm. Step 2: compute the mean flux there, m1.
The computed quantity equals 23.2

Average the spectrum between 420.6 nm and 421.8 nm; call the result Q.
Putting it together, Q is 27.7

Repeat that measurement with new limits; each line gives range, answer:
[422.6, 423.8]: 19.4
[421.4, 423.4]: 21.1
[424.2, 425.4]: 25.8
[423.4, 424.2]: 24.7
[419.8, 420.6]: 23.2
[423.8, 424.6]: 28.1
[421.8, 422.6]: 23.3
